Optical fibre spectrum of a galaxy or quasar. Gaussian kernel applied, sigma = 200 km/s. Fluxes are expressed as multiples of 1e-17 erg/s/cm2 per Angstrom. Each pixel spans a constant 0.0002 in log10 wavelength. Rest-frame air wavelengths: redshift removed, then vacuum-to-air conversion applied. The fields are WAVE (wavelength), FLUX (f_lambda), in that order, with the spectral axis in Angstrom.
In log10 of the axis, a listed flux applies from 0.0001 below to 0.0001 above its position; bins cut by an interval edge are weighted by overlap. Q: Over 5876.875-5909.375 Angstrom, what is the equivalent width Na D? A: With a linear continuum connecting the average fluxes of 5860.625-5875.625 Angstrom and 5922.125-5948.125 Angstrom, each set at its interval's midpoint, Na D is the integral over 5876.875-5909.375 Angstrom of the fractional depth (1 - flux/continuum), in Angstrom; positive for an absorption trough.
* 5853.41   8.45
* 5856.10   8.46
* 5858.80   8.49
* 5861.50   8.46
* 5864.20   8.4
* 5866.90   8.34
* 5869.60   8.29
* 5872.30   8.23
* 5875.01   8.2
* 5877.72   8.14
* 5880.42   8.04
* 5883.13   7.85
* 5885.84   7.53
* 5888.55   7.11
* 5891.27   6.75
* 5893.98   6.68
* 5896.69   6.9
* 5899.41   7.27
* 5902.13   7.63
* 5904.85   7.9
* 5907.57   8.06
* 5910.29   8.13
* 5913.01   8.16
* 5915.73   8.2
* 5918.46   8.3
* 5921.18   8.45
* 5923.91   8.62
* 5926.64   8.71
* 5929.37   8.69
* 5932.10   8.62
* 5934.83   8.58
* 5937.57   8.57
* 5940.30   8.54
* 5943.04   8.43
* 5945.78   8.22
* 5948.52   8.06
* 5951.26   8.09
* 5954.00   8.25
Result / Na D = 3.5 Angstrom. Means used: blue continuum 8.32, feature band 7.49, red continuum 8.53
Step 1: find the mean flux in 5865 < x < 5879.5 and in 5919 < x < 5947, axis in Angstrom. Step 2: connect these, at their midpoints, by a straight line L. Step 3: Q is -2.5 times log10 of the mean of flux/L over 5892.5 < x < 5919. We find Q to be 0.10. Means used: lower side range 8.24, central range 7.7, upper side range 8.54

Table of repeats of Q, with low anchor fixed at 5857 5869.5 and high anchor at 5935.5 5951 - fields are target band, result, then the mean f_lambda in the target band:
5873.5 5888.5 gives 0.07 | 7.88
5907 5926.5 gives 0.01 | 8.31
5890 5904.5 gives 0.18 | 7.11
